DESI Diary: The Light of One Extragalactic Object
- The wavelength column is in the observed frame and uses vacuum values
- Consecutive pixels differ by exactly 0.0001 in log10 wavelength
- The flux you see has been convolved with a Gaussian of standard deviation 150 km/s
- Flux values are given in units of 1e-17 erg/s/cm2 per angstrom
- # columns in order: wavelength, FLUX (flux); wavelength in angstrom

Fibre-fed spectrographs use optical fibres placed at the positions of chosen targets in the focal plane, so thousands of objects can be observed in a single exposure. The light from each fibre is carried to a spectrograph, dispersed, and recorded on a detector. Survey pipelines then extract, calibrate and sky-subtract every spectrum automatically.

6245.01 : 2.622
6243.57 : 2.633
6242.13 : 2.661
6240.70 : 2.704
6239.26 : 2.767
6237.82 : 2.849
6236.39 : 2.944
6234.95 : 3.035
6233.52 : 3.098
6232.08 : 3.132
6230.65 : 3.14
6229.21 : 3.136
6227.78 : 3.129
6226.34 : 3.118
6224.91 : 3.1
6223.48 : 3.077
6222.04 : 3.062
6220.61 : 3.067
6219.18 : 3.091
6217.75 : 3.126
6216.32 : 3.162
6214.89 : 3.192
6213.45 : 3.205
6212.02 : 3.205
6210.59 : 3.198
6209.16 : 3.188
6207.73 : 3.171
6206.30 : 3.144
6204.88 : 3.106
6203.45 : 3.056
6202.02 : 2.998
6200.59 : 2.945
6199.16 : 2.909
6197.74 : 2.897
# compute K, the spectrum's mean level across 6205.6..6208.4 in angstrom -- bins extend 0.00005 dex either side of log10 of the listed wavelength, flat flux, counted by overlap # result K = 3.16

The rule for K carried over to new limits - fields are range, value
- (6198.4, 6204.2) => 2.98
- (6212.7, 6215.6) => 3.19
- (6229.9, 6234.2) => 3.12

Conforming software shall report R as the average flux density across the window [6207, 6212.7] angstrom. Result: 3.19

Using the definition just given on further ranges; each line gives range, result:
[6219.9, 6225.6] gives 3.08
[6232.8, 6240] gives 2.94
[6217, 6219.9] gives 3.12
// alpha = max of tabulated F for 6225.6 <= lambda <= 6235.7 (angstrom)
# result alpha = 3.14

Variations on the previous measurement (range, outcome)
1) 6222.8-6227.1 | 3.118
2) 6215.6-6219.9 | 3.162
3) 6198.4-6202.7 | 2.998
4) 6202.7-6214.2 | 3.205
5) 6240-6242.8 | 2.704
